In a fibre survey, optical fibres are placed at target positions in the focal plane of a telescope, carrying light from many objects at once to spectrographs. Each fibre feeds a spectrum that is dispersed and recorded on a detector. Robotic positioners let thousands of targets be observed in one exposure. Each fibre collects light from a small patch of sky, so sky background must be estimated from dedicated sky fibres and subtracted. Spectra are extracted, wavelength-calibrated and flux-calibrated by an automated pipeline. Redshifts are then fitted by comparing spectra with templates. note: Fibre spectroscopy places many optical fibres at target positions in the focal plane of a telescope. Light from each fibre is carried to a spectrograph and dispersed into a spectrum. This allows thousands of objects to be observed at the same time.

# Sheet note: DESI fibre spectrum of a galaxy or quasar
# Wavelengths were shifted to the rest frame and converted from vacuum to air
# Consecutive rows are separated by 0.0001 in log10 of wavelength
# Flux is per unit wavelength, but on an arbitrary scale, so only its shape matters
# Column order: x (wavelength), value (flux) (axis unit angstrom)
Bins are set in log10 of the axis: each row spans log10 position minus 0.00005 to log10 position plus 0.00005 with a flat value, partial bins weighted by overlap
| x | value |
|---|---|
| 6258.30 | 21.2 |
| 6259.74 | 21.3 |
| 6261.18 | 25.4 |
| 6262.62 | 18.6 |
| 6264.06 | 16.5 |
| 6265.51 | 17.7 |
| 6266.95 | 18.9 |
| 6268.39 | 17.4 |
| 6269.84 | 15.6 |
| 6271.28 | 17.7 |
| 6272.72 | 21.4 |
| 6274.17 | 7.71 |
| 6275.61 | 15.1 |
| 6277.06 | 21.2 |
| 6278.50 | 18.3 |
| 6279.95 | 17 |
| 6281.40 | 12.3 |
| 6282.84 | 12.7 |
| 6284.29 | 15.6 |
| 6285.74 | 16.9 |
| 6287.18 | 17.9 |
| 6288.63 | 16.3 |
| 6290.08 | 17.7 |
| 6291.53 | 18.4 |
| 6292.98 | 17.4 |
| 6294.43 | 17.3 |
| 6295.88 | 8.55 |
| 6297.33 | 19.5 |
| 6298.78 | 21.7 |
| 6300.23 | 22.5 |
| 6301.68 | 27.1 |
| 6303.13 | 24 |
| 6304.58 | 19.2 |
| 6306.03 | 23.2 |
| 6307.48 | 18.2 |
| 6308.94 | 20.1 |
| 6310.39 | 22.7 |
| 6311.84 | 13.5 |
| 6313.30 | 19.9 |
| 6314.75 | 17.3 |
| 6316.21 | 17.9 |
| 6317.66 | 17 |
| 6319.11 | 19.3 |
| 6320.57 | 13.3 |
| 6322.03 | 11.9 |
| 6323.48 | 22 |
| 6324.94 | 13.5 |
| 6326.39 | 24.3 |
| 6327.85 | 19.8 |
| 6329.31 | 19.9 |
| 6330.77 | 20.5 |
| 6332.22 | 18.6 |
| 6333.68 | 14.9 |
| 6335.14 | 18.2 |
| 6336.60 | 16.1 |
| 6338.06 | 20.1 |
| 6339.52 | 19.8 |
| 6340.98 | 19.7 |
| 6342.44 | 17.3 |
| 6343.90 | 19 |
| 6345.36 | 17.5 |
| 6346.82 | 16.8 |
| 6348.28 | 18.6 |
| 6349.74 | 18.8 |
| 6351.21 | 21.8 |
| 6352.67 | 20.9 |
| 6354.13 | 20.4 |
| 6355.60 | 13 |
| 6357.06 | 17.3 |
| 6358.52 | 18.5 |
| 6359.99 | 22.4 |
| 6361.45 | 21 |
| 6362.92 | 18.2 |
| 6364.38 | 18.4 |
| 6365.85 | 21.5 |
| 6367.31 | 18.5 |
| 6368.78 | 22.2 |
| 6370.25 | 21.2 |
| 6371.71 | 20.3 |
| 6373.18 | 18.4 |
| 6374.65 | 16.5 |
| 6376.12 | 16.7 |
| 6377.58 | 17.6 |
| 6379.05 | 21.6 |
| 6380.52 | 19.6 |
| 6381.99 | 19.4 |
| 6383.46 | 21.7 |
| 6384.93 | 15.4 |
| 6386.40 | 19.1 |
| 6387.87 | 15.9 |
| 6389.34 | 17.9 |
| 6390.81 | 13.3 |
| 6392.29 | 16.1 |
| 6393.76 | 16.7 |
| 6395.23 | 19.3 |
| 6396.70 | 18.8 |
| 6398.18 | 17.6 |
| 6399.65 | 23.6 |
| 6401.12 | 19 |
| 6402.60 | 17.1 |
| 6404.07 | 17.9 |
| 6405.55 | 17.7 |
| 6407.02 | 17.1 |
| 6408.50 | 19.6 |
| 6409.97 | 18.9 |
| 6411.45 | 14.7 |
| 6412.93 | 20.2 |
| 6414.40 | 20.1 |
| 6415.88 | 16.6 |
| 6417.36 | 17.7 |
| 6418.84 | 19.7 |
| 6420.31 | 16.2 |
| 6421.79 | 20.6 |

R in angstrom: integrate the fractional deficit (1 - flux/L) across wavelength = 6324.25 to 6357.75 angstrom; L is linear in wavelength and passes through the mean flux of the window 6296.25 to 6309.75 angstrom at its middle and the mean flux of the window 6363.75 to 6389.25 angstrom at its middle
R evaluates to 2.7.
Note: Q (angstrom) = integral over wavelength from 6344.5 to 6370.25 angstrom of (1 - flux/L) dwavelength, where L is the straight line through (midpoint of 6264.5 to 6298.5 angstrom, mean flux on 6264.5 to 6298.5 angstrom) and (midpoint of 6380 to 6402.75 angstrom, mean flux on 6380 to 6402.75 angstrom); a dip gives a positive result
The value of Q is -2.3 angstrom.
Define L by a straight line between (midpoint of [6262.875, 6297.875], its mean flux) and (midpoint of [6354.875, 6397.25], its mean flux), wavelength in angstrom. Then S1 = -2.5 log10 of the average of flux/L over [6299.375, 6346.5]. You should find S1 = -0.10 mag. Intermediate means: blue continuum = 16.5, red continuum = 18.5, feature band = 19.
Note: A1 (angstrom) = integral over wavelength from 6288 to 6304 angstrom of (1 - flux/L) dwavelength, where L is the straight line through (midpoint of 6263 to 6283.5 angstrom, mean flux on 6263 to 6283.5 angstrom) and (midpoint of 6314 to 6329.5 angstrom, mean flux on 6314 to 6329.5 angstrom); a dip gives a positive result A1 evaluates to -1.9 angstrom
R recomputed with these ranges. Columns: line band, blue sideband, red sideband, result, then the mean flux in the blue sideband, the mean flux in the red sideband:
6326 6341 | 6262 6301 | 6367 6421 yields -1.3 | 17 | 18.4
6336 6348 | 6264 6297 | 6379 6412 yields -0.7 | 16.4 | 18.1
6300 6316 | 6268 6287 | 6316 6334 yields -3.0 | 16.1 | 18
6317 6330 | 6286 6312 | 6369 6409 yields 0.8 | 19.3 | 18.4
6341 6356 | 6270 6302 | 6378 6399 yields -0.8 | 17.1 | 18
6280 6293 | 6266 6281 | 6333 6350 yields 0.8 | 16.9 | 18.1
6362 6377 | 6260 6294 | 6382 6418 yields -1.2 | 17.2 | 18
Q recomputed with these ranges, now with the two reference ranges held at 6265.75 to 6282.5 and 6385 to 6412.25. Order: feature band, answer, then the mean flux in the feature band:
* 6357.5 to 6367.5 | -1.37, 19.8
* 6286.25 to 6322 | -3.76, 18.6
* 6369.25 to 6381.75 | -1.11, 19.1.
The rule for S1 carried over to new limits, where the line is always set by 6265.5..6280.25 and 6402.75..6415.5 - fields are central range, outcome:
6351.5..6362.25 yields -0.08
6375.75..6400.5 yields -0.02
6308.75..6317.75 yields -0.06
